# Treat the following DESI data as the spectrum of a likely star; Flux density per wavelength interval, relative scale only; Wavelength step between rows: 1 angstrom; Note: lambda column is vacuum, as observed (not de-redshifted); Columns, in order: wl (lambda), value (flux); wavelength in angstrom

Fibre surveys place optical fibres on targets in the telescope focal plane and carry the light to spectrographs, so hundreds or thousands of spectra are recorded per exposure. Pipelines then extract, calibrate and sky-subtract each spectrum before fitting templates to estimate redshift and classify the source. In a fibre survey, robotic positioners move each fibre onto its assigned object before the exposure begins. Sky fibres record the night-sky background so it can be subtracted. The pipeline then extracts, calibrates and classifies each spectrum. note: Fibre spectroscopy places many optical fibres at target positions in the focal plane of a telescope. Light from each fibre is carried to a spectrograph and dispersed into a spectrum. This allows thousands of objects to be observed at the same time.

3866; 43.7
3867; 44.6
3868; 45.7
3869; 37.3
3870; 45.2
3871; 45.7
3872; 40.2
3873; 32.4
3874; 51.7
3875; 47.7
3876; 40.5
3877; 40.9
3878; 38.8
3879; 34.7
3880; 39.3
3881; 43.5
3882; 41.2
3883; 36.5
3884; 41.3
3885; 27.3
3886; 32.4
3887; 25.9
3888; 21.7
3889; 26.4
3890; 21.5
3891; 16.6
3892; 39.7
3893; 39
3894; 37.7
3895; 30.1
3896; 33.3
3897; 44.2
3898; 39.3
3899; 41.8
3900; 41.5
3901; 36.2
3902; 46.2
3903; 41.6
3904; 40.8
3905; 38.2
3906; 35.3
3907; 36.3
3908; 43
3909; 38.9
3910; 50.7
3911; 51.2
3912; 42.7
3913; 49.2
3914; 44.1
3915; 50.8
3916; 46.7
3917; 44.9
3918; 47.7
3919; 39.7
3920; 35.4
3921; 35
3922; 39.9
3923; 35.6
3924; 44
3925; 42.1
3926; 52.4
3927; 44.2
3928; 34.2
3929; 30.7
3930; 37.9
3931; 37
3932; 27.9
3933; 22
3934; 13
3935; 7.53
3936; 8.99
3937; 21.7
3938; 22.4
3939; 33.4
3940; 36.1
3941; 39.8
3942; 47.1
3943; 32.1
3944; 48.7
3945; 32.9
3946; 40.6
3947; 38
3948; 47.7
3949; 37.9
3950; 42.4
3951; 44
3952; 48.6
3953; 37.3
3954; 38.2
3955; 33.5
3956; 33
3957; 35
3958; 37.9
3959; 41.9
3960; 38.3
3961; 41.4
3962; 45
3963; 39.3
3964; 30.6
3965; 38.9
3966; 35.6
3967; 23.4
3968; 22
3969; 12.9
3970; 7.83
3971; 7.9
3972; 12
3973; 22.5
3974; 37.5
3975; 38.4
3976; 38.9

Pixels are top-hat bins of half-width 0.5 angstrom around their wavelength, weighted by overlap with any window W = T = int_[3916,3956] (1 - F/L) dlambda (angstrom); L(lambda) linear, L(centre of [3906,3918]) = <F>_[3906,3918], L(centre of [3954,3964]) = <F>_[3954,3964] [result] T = 5.1 angstrom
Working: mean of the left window 45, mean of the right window 38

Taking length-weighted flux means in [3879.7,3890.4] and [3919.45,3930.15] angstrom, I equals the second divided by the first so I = 1.21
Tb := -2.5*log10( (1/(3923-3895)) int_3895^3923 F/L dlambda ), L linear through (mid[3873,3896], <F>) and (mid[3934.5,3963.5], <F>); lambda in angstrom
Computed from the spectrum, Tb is -0.17 mag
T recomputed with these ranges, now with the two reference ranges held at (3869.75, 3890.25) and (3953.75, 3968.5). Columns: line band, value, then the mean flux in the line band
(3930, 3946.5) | 2.9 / 29.7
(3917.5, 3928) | -1.5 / 41.2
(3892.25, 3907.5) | -0.9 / 38.8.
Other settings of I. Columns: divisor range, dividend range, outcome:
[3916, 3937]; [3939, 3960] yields 1.16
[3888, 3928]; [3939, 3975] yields 0.87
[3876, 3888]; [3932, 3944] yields 0.74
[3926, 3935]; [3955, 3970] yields 1.07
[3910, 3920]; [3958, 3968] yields 0.79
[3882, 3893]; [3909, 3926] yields 1.46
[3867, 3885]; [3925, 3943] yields 0.75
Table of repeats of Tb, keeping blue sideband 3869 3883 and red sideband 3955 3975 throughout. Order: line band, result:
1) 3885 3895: 0.337 mag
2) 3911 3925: -0.194 mag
